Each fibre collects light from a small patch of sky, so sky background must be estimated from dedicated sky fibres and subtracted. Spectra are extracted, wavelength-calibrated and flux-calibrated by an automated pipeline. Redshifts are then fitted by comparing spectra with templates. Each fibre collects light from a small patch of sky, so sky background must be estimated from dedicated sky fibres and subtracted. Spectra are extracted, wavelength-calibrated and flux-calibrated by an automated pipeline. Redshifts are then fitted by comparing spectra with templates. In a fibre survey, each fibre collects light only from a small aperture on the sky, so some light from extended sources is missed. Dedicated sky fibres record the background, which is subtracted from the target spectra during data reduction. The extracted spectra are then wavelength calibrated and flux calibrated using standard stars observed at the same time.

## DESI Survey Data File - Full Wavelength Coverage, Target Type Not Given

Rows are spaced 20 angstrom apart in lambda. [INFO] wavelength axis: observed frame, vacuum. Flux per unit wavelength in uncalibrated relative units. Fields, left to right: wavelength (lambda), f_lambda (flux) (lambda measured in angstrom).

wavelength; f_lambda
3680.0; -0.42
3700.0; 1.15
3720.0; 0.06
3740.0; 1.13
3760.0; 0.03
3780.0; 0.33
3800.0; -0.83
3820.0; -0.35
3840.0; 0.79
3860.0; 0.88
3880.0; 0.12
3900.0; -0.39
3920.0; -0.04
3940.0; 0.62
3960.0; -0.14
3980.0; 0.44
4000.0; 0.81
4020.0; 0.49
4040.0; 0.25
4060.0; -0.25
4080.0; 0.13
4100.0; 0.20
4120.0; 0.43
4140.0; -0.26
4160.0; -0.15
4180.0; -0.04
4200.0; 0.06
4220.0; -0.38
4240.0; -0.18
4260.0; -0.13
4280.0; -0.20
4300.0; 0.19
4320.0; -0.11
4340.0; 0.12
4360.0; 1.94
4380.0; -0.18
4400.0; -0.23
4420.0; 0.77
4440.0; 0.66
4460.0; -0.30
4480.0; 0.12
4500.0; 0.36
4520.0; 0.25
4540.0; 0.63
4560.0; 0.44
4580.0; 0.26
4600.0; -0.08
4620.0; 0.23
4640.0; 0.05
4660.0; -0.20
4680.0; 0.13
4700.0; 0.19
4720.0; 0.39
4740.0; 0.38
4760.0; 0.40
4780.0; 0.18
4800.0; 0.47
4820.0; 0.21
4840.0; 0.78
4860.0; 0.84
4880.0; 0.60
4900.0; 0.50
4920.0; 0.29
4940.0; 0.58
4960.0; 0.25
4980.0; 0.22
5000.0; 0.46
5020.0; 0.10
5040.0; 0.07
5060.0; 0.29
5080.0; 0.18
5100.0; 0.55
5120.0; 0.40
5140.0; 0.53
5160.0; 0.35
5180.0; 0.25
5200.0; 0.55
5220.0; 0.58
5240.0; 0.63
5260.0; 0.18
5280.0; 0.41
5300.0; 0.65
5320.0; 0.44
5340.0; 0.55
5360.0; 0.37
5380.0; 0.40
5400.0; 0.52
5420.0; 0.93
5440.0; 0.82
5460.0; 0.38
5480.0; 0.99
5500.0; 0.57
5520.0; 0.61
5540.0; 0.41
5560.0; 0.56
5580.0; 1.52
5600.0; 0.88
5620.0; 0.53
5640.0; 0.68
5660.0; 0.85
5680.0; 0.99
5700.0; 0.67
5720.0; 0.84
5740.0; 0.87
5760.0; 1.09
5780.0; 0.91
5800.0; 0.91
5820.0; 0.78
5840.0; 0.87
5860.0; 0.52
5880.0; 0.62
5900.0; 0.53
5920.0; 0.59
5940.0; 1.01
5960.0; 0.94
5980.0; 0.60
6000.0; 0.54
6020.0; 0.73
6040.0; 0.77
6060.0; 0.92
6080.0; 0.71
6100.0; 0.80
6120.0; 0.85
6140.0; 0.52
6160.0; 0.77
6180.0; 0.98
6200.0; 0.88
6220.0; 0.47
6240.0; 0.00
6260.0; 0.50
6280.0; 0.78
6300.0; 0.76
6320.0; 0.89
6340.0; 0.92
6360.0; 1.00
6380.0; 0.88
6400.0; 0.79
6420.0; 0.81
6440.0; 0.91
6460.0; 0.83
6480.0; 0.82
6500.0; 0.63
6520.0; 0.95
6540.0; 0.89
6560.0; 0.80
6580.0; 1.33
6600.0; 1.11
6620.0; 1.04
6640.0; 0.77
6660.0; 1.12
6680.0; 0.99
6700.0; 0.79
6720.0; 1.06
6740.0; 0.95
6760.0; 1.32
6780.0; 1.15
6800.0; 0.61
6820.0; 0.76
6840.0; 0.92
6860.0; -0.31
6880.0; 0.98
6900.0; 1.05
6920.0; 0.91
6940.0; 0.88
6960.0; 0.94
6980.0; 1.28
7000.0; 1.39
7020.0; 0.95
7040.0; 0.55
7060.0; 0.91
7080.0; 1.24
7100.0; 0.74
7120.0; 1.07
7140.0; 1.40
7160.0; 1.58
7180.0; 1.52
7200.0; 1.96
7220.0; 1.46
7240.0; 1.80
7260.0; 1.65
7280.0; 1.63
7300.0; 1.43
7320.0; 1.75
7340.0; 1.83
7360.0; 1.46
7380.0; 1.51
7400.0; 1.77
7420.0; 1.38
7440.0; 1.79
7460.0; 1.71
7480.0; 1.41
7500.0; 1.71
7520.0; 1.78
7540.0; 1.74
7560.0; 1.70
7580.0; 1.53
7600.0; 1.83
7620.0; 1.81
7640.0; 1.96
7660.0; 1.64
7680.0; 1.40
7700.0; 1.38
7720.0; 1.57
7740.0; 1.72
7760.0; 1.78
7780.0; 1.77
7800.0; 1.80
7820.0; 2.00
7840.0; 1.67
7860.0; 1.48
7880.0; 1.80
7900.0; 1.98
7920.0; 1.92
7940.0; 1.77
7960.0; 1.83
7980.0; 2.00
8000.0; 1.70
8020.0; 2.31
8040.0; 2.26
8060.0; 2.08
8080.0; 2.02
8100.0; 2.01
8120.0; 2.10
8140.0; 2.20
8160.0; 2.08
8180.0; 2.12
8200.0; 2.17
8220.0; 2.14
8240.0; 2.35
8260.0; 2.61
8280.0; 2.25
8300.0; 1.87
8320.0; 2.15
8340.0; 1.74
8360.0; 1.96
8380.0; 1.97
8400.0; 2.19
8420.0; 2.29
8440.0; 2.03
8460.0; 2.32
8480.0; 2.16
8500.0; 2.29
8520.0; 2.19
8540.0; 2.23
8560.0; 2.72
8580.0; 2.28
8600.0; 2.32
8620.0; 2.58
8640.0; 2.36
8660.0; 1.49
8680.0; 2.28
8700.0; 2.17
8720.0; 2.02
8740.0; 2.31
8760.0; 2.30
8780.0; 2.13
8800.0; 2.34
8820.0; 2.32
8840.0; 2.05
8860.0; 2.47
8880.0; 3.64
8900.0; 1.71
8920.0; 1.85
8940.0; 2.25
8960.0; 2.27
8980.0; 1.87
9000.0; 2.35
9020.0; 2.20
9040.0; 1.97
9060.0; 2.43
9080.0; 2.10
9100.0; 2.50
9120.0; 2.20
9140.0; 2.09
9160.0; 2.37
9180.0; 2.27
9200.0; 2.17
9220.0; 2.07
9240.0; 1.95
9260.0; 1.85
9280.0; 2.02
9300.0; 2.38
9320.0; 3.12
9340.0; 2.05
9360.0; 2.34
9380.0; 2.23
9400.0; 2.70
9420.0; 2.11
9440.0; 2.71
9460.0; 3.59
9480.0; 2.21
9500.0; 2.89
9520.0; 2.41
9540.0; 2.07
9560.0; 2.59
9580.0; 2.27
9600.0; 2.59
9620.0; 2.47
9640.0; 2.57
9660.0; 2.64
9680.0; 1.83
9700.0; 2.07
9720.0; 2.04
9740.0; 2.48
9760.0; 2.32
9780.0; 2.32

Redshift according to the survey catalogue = 0.79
